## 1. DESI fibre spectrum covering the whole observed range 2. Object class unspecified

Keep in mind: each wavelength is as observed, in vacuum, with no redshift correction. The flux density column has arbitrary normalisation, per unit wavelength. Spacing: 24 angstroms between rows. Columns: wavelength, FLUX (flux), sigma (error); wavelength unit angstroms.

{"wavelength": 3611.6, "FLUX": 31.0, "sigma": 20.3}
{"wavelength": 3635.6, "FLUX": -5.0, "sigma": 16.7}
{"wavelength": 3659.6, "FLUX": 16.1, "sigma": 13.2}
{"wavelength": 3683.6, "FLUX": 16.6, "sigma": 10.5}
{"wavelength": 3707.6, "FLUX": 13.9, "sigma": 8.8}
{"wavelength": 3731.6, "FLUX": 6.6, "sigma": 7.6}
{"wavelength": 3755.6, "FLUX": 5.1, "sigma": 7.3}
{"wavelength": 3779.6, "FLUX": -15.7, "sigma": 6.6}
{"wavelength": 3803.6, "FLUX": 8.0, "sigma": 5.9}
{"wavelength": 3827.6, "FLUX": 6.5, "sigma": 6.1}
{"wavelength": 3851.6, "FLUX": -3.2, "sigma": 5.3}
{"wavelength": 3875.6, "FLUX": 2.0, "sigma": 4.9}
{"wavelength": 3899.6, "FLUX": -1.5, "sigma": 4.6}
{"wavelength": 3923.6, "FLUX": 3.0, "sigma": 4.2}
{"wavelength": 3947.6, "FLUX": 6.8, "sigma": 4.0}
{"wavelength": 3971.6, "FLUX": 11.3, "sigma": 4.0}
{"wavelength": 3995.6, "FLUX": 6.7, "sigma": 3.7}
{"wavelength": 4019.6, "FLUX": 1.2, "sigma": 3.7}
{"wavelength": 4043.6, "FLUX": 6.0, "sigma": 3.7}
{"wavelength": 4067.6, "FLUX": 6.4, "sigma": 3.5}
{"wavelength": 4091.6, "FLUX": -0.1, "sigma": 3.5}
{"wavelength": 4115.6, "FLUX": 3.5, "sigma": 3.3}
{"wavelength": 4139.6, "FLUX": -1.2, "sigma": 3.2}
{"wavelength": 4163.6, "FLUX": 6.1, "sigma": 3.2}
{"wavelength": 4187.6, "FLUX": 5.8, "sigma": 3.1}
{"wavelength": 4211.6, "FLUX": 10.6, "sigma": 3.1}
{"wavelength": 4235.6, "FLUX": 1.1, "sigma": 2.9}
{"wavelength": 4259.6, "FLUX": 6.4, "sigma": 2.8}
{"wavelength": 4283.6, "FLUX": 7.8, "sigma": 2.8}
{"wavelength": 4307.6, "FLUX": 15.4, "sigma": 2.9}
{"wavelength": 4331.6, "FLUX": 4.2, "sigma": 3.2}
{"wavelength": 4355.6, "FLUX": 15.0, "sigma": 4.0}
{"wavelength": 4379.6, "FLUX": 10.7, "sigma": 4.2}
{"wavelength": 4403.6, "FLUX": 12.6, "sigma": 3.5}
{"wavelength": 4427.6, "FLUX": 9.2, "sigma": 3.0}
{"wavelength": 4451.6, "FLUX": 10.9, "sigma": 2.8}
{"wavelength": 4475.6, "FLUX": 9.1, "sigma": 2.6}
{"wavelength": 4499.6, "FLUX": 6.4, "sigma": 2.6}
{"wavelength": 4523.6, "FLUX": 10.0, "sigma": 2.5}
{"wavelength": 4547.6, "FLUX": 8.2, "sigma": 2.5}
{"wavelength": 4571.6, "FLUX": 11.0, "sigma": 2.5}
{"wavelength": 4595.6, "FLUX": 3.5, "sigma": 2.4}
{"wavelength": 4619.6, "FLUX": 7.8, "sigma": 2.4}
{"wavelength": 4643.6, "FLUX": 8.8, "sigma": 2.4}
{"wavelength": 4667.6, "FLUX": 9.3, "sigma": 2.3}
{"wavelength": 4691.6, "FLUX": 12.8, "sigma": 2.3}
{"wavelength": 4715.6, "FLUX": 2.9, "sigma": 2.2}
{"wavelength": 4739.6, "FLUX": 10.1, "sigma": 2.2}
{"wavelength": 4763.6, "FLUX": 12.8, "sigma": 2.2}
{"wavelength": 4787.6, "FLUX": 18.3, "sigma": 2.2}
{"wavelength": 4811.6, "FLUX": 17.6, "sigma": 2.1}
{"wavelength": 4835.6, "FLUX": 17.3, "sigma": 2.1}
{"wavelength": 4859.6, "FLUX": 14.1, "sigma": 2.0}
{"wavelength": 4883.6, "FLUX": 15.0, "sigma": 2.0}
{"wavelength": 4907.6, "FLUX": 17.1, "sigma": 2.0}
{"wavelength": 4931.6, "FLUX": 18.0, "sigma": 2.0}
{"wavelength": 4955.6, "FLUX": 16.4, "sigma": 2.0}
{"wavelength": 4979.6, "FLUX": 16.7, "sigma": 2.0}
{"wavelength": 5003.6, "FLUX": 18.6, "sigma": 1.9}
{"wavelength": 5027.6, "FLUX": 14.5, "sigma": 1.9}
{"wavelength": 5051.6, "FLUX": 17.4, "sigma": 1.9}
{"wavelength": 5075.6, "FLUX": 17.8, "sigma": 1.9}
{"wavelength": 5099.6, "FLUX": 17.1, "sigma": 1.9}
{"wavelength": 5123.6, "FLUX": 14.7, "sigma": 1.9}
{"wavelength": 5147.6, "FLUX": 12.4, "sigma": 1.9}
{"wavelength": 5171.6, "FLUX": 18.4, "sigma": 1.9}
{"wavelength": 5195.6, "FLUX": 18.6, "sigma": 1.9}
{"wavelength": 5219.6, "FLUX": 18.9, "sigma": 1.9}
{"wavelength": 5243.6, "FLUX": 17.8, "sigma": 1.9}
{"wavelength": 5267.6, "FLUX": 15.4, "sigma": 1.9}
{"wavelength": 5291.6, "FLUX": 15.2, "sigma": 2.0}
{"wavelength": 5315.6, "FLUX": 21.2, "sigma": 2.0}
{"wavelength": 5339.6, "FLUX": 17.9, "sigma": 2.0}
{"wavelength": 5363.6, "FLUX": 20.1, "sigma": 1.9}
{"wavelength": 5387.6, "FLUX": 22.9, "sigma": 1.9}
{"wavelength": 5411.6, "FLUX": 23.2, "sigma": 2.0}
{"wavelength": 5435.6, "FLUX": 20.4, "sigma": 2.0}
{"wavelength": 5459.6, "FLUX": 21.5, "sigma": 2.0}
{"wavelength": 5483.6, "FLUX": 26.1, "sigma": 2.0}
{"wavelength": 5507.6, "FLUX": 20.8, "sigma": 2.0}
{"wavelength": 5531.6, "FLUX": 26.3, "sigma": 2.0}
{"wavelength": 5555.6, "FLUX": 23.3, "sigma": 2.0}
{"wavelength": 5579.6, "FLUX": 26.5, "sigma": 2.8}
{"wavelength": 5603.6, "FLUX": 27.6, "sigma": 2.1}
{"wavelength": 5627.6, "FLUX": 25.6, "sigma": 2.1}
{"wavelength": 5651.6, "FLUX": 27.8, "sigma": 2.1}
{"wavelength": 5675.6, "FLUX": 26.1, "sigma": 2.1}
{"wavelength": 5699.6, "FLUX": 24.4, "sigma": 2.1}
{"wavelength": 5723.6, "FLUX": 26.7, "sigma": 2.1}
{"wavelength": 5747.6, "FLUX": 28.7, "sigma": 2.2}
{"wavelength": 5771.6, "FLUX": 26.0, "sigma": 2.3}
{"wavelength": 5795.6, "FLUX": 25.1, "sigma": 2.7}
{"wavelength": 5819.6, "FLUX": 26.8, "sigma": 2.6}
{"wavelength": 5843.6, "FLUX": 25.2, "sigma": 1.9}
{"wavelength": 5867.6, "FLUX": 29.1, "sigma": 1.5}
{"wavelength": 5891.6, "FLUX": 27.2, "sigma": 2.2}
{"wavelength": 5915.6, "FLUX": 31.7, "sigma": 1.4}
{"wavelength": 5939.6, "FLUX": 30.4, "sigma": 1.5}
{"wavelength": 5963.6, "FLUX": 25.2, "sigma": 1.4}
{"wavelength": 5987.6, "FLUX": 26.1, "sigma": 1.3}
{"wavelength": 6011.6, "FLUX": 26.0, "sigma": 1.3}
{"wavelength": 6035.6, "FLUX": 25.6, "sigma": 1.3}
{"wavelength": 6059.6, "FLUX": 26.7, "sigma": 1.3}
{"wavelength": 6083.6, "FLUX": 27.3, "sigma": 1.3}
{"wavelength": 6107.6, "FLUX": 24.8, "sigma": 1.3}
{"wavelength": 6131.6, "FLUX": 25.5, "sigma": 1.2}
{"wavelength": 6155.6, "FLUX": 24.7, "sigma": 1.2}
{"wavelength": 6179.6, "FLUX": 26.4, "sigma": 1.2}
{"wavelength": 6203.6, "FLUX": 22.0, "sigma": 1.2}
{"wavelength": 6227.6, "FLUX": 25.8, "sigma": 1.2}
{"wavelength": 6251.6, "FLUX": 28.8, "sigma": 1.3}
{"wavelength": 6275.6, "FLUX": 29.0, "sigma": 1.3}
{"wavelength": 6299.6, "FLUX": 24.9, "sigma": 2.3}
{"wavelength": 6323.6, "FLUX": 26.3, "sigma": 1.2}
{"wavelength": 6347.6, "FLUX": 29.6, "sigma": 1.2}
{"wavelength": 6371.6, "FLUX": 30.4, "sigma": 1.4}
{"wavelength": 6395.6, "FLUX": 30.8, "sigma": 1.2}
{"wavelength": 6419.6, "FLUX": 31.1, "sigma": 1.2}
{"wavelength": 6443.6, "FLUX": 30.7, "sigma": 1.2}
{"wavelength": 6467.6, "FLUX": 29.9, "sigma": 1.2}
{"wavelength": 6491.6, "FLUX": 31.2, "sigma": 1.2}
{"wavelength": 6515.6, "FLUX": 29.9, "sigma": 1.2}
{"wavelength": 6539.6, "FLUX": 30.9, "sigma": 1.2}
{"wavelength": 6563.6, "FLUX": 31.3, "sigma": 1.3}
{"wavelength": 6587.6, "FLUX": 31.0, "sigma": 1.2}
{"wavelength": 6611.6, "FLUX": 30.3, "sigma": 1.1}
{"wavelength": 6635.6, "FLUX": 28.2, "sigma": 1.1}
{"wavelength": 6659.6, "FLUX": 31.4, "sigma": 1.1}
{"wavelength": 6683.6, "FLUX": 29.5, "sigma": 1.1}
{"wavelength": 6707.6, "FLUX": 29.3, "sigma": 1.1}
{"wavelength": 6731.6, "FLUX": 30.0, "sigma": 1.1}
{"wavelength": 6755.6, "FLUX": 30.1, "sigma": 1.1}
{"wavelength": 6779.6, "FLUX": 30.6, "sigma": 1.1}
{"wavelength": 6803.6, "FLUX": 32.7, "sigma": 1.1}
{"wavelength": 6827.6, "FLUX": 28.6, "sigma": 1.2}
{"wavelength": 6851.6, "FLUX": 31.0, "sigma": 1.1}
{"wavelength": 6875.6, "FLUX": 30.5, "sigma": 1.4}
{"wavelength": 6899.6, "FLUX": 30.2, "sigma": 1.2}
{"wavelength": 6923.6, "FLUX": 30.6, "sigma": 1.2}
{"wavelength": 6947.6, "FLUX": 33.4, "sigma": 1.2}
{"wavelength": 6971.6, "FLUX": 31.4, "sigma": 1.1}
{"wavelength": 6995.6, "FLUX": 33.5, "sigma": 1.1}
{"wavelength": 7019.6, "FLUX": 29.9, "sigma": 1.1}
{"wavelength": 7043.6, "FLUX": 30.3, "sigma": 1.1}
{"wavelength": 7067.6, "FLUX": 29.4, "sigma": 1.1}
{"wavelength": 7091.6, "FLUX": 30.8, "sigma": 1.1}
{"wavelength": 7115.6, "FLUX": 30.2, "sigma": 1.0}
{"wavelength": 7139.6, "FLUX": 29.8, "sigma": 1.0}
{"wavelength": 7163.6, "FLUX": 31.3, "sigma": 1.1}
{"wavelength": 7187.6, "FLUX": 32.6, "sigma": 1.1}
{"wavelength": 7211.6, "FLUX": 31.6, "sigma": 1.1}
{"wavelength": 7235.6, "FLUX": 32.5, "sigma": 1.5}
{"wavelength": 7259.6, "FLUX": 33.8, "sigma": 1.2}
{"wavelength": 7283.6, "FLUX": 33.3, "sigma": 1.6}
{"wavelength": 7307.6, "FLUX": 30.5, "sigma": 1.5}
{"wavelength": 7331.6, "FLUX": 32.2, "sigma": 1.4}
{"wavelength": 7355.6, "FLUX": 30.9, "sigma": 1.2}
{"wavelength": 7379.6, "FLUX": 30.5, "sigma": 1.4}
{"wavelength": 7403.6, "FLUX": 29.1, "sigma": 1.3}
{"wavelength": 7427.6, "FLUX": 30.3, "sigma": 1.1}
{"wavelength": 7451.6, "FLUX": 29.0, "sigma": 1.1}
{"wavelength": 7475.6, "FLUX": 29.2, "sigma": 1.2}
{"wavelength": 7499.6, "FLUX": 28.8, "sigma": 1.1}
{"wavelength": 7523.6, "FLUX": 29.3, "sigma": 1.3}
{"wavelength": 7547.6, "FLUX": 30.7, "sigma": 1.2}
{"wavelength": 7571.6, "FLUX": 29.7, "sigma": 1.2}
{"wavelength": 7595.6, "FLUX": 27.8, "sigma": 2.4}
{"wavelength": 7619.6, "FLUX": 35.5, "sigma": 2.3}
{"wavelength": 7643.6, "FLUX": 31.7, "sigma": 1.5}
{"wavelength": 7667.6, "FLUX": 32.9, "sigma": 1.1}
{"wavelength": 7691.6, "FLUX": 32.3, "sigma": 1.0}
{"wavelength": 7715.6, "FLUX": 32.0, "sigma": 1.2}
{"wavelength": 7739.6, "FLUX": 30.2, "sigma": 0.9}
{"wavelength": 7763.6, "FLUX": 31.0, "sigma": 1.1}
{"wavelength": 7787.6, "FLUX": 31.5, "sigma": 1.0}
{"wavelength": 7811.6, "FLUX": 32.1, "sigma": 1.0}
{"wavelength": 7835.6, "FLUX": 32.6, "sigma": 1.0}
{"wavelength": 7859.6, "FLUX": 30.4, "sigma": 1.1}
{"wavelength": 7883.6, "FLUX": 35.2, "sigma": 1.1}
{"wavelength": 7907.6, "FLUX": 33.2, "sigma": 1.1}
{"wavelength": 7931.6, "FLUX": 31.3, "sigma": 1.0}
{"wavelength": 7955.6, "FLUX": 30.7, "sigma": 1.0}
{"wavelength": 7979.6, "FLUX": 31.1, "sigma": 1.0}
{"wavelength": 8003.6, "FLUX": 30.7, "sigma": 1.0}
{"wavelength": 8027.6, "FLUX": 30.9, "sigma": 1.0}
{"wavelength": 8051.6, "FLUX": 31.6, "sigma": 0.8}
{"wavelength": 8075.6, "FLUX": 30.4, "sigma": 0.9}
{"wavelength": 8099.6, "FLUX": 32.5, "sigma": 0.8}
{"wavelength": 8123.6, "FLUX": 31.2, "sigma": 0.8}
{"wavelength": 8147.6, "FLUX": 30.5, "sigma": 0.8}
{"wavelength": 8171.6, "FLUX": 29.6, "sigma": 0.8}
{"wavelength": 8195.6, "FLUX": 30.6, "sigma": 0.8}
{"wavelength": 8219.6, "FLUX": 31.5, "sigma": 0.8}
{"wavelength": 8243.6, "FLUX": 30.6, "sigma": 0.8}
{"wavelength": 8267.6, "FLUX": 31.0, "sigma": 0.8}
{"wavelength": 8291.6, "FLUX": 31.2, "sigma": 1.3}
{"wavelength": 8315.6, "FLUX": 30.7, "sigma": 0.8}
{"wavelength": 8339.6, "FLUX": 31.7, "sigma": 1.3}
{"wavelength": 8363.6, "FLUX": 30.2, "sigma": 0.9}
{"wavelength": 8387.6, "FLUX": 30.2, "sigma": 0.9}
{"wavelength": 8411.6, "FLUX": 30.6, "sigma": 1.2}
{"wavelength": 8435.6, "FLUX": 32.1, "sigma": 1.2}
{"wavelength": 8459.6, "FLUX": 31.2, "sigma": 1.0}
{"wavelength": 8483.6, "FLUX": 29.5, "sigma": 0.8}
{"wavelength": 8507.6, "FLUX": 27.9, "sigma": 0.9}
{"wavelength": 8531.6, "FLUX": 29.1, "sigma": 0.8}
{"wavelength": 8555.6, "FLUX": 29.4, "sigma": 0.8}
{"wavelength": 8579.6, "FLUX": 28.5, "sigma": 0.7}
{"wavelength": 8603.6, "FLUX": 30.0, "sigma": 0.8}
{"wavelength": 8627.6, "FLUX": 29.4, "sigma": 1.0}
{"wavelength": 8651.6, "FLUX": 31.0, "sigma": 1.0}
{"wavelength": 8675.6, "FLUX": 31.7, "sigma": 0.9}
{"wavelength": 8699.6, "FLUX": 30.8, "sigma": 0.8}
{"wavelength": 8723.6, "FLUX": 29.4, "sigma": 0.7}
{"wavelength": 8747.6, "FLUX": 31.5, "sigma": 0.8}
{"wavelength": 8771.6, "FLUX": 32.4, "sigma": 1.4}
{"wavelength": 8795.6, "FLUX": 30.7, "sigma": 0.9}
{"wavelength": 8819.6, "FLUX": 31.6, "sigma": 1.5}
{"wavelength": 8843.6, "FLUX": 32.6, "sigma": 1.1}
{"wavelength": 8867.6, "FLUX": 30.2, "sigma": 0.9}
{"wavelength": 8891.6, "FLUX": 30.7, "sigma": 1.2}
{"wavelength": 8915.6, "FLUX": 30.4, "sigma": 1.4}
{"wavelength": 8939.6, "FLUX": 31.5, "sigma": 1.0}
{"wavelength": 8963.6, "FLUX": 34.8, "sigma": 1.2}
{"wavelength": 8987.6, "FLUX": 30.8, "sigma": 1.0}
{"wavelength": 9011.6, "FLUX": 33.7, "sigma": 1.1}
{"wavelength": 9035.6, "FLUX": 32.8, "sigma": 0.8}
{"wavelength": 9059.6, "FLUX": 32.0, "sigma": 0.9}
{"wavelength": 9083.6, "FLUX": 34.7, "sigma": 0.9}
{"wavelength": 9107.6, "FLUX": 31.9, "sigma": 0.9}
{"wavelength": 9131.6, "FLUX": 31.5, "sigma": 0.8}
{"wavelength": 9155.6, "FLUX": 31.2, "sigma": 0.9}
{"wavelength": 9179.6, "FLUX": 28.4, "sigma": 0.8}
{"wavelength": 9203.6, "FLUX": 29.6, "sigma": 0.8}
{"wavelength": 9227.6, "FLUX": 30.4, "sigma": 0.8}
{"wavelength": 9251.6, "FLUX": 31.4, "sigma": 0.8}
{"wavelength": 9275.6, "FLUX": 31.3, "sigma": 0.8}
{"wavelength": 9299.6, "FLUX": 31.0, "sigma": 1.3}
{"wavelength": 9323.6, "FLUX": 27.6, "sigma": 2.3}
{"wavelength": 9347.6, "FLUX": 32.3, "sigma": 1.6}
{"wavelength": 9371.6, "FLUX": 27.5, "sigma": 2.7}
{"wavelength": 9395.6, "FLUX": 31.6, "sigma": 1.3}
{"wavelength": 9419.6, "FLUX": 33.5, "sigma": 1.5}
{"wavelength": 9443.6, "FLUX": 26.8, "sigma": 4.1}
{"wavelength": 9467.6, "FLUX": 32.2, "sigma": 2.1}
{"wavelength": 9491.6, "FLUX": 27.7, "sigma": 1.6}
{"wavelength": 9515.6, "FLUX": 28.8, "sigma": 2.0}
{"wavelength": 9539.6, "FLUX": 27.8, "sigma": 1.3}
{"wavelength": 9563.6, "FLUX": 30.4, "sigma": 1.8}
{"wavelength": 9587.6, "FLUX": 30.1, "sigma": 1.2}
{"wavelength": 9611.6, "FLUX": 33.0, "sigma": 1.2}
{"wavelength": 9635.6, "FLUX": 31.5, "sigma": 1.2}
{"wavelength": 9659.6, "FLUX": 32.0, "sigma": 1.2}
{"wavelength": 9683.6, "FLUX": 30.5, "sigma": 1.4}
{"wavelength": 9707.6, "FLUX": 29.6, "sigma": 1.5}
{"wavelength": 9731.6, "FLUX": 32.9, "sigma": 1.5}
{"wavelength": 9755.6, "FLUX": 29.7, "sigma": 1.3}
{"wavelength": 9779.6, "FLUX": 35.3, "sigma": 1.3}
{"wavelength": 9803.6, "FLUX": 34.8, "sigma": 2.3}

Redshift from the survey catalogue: 0.20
